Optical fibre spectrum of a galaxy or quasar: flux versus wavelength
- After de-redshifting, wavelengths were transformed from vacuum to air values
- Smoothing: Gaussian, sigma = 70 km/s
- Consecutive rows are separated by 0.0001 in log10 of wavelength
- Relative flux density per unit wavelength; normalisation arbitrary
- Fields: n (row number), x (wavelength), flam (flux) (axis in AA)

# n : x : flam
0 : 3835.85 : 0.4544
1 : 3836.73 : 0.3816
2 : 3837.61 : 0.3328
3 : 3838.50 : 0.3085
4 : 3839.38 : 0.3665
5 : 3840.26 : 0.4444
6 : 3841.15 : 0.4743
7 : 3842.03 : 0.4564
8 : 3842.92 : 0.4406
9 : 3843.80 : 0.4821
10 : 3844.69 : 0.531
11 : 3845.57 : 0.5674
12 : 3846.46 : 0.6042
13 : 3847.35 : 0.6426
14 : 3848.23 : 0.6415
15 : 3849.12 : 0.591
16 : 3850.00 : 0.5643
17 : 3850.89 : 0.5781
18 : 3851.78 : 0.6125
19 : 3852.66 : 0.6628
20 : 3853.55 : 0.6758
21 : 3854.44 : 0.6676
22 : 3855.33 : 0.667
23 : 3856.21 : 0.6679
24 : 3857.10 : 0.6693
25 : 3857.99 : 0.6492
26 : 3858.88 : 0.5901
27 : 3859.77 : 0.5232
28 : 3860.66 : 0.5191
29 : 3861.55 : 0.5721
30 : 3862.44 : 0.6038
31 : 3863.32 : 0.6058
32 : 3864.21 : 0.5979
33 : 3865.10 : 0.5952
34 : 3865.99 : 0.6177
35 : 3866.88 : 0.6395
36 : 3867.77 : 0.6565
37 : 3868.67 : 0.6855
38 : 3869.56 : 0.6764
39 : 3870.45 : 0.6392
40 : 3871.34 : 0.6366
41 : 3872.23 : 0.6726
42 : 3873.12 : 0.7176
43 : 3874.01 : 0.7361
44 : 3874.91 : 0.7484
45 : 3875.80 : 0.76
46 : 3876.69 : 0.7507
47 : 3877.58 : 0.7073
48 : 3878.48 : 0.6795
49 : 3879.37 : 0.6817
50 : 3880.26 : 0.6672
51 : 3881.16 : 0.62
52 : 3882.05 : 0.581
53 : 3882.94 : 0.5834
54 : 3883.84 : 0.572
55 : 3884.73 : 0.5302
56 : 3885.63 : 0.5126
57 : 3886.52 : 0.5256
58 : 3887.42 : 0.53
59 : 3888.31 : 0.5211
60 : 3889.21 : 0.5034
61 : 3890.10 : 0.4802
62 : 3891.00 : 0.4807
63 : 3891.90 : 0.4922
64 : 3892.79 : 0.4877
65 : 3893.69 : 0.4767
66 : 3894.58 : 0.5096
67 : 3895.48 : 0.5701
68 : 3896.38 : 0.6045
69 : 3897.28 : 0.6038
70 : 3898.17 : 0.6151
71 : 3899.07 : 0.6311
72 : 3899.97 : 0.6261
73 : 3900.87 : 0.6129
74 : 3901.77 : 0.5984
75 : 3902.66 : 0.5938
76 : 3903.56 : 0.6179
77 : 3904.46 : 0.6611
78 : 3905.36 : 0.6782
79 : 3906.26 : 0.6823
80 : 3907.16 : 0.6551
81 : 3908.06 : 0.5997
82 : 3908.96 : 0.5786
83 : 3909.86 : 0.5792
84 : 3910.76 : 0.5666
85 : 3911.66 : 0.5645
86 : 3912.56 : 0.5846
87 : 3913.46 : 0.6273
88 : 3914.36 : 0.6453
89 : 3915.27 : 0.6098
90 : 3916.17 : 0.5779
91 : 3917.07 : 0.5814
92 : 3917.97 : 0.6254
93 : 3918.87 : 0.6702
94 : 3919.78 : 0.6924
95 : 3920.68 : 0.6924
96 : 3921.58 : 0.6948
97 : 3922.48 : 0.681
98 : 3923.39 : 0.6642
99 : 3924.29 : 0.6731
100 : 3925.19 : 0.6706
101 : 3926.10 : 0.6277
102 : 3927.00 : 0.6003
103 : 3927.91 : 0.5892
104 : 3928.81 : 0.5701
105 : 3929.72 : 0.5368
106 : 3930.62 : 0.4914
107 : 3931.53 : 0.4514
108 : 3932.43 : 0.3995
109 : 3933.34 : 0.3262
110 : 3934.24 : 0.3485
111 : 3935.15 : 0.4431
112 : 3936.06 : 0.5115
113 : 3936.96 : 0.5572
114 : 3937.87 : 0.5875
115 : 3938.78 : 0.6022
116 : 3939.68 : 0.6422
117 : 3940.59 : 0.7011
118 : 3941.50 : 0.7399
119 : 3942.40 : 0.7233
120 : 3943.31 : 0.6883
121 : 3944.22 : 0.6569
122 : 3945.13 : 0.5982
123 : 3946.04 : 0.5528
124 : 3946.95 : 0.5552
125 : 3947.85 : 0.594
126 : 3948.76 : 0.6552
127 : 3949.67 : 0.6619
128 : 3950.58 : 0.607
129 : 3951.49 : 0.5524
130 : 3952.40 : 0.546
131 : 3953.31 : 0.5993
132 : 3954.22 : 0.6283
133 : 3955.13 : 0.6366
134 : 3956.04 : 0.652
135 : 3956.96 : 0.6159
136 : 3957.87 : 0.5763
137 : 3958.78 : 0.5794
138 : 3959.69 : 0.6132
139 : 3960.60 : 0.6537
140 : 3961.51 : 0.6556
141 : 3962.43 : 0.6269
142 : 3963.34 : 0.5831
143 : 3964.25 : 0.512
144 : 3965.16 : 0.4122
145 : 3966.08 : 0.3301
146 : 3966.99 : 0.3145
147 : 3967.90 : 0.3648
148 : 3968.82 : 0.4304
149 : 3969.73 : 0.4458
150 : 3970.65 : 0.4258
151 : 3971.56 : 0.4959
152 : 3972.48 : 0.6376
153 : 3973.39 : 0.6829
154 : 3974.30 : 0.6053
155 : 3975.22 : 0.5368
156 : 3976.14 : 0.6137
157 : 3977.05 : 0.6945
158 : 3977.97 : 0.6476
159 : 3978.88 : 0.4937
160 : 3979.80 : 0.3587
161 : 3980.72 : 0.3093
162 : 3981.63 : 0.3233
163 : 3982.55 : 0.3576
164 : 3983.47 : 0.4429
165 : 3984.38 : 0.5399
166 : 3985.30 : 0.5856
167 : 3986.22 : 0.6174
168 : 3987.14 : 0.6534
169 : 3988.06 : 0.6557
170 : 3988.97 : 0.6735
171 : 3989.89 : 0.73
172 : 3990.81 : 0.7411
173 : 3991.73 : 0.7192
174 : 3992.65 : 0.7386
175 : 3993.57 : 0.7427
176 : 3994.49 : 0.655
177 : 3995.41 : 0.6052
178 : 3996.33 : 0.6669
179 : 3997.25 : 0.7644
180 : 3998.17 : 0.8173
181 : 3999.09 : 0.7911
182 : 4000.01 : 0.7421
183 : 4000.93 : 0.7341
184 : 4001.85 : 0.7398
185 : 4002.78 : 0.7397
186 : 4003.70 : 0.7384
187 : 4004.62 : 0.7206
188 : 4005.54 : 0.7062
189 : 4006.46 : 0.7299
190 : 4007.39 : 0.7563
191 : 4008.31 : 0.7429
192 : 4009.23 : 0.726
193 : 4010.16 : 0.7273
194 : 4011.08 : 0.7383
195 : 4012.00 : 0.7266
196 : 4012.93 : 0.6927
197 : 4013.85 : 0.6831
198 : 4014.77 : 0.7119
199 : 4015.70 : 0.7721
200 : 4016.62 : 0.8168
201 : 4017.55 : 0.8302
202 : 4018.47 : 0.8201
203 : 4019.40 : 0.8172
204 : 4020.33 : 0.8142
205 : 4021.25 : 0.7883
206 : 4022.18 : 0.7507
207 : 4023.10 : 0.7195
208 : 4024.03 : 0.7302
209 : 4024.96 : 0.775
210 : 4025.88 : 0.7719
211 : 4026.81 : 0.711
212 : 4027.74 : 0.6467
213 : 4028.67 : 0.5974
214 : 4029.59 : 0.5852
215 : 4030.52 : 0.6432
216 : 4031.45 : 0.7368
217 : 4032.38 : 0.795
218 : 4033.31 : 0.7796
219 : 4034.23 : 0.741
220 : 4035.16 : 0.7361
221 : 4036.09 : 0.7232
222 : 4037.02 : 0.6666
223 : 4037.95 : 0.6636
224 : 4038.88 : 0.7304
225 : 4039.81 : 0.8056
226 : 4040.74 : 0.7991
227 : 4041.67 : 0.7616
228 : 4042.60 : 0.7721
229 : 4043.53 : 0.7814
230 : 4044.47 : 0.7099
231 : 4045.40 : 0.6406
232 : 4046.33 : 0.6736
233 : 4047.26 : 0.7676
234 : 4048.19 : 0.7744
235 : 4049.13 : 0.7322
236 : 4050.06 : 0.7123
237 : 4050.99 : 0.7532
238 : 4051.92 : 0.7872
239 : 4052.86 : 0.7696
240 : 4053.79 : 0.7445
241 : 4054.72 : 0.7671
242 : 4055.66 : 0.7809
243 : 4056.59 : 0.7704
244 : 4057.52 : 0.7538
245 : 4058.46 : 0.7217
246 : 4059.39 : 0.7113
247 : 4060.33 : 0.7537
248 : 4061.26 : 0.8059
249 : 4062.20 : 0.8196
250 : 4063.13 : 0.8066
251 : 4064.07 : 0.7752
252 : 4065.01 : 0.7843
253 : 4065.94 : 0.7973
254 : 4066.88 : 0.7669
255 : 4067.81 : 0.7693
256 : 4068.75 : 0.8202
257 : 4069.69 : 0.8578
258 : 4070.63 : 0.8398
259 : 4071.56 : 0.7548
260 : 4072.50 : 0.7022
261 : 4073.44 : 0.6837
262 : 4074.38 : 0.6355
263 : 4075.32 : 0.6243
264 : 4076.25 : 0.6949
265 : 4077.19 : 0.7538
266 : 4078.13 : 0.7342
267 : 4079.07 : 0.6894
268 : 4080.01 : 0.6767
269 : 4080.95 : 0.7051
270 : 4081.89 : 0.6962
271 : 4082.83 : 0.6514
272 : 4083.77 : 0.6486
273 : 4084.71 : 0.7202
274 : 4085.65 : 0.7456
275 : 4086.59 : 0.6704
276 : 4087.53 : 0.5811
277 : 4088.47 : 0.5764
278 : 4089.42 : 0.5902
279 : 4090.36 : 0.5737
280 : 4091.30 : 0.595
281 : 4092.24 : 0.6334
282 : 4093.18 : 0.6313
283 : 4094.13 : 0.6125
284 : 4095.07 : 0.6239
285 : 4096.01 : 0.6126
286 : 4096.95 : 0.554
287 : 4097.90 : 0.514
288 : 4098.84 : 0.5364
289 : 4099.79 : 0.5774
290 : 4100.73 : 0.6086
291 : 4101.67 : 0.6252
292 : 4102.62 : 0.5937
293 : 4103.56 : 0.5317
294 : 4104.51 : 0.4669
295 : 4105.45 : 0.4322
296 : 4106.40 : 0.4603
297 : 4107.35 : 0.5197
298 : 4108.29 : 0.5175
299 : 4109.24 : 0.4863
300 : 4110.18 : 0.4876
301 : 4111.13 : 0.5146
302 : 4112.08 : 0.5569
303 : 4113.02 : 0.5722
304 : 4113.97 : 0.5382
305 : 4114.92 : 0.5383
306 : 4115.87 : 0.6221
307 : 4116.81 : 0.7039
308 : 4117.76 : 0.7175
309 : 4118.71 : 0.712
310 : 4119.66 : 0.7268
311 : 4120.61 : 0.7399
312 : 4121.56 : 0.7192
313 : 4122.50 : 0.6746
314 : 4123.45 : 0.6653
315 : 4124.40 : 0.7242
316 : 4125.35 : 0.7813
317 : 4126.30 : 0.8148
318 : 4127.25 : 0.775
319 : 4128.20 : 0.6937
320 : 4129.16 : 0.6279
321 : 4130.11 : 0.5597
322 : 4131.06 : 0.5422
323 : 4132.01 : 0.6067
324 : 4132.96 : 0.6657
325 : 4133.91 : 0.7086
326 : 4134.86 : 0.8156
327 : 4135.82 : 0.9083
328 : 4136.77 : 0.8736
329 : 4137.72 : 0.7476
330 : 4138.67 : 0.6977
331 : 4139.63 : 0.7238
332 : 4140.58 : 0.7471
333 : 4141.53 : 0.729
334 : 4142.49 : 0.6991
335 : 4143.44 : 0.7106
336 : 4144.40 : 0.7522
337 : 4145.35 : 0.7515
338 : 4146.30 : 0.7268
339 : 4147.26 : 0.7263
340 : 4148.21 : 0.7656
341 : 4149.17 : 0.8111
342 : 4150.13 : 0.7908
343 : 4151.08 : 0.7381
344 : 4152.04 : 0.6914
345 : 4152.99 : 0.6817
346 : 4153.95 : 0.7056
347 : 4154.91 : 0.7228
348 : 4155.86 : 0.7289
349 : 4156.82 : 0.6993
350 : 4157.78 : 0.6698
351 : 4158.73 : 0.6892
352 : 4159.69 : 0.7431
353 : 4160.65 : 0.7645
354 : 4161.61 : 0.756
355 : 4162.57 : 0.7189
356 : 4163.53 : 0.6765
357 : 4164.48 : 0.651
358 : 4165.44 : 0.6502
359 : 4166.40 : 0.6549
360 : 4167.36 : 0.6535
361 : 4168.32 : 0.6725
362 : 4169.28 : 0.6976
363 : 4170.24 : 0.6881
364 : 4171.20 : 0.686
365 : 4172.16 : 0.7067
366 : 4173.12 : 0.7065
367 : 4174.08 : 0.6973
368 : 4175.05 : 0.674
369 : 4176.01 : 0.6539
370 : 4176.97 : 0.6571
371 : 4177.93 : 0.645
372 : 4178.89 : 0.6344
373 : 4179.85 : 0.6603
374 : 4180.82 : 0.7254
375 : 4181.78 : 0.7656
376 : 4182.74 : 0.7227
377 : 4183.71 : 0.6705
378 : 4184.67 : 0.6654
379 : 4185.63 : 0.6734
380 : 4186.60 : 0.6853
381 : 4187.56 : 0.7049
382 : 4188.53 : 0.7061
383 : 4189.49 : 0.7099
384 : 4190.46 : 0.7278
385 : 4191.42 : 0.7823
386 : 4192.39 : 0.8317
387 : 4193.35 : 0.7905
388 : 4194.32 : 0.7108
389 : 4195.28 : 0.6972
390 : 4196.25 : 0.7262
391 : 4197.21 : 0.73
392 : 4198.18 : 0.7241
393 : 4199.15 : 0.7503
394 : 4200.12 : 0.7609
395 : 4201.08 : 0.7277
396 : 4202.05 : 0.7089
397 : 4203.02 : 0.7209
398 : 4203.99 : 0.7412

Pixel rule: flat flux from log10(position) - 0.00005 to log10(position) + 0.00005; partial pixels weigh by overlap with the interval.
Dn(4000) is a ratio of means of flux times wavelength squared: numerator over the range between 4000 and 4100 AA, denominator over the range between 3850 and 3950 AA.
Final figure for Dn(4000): 1.28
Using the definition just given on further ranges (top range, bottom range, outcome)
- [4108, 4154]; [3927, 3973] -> 1.36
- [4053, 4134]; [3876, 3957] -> 1.22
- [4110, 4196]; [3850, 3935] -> 1.32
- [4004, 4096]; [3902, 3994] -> 1.31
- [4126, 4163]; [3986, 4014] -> 1.08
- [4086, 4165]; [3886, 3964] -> 1.23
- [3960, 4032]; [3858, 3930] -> 1.11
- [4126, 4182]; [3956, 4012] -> 1.26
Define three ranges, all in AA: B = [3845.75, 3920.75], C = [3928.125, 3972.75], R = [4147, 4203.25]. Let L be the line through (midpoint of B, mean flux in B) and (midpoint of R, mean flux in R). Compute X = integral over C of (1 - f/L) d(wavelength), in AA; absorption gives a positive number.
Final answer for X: 5.8 AA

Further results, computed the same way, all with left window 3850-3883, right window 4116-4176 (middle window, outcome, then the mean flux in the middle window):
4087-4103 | 2.5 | 0.591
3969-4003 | 3.2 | 0.612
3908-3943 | 3.7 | 0.591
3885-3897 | 2.5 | 0.516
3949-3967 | 2.5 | 0.575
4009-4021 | -1.4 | 0.761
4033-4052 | -1.4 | 0.738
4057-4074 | -1.9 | 0.773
